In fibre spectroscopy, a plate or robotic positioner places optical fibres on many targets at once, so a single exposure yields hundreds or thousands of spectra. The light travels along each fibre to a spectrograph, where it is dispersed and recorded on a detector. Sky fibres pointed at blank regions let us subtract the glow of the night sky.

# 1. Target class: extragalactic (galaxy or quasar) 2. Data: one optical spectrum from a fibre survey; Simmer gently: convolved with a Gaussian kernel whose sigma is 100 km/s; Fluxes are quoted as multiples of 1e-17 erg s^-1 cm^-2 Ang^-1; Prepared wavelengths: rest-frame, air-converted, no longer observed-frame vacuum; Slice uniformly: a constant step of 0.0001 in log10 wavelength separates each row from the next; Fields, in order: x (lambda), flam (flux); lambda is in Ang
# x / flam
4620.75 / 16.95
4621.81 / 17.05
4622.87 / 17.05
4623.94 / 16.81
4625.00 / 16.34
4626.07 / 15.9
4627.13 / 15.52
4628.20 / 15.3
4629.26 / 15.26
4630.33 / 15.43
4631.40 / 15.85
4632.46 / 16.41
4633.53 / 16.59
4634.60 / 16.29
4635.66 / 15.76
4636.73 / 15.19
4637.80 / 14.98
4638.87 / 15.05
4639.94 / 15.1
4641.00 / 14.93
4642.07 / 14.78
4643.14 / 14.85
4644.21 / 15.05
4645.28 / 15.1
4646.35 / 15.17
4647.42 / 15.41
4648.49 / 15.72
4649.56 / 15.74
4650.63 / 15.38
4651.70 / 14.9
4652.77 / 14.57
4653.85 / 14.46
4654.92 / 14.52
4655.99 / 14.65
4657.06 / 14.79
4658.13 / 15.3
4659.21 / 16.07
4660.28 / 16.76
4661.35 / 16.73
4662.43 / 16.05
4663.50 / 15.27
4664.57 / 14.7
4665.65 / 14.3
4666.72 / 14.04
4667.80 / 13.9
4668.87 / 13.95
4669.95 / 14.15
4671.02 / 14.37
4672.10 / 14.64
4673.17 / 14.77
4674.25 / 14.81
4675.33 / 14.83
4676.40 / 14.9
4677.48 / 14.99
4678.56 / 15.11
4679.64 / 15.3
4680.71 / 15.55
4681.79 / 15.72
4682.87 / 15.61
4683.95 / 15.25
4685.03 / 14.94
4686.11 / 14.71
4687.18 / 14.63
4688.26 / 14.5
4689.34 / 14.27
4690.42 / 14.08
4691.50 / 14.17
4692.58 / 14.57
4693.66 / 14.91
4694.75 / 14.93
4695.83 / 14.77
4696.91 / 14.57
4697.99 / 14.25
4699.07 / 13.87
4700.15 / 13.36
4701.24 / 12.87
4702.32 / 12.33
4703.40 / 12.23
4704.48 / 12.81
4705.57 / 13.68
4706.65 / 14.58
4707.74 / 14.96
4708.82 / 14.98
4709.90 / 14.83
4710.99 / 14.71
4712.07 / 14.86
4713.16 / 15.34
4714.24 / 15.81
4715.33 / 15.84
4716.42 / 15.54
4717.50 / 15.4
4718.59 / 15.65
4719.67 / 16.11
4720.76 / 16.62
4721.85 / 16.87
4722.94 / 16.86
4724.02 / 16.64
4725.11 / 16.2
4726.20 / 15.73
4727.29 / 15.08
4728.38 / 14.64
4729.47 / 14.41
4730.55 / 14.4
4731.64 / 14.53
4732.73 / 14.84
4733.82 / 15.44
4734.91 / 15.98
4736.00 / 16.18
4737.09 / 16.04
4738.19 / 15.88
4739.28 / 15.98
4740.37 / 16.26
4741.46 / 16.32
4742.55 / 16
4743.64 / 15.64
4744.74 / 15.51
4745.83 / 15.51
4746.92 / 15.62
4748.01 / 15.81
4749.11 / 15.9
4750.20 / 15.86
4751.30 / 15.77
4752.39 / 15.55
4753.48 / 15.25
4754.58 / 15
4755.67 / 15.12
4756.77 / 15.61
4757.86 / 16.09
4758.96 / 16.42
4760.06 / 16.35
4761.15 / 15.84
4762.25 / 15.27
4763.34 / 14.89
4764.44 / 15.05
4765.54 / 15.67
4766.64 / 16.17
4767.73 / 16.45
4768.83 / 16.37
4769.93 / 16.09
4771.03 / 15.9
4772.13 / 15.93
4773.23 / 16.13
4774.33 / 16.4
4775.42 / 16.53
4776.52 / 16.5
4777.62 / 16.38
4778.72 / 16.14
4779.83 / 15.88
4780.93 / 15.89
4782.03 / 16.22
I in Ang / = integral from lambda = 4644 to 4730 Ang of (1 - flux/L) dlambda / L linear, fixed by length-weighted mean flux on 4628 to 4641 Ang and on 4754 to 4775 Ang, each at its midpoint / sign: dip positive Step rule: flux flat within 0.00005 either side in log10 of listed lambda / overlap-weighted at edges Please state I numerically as 4.1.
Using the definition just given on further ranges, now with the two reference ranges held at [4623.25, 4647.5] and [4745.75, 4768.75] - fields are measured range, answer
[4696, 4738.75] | 1.8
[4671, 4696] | 1.2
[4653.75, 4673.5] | 0.8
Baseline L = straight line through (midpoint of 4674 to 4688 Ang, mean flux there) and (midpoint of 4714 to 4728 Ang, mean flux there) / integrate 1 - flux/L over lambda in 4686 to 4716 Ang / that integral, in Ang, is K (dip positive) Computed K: 2.3 Ang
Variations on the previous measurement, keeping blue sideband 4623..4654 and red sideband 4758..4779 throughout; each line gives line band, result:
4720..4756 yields 0.5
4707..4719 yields 0.4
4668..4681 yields 0.7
